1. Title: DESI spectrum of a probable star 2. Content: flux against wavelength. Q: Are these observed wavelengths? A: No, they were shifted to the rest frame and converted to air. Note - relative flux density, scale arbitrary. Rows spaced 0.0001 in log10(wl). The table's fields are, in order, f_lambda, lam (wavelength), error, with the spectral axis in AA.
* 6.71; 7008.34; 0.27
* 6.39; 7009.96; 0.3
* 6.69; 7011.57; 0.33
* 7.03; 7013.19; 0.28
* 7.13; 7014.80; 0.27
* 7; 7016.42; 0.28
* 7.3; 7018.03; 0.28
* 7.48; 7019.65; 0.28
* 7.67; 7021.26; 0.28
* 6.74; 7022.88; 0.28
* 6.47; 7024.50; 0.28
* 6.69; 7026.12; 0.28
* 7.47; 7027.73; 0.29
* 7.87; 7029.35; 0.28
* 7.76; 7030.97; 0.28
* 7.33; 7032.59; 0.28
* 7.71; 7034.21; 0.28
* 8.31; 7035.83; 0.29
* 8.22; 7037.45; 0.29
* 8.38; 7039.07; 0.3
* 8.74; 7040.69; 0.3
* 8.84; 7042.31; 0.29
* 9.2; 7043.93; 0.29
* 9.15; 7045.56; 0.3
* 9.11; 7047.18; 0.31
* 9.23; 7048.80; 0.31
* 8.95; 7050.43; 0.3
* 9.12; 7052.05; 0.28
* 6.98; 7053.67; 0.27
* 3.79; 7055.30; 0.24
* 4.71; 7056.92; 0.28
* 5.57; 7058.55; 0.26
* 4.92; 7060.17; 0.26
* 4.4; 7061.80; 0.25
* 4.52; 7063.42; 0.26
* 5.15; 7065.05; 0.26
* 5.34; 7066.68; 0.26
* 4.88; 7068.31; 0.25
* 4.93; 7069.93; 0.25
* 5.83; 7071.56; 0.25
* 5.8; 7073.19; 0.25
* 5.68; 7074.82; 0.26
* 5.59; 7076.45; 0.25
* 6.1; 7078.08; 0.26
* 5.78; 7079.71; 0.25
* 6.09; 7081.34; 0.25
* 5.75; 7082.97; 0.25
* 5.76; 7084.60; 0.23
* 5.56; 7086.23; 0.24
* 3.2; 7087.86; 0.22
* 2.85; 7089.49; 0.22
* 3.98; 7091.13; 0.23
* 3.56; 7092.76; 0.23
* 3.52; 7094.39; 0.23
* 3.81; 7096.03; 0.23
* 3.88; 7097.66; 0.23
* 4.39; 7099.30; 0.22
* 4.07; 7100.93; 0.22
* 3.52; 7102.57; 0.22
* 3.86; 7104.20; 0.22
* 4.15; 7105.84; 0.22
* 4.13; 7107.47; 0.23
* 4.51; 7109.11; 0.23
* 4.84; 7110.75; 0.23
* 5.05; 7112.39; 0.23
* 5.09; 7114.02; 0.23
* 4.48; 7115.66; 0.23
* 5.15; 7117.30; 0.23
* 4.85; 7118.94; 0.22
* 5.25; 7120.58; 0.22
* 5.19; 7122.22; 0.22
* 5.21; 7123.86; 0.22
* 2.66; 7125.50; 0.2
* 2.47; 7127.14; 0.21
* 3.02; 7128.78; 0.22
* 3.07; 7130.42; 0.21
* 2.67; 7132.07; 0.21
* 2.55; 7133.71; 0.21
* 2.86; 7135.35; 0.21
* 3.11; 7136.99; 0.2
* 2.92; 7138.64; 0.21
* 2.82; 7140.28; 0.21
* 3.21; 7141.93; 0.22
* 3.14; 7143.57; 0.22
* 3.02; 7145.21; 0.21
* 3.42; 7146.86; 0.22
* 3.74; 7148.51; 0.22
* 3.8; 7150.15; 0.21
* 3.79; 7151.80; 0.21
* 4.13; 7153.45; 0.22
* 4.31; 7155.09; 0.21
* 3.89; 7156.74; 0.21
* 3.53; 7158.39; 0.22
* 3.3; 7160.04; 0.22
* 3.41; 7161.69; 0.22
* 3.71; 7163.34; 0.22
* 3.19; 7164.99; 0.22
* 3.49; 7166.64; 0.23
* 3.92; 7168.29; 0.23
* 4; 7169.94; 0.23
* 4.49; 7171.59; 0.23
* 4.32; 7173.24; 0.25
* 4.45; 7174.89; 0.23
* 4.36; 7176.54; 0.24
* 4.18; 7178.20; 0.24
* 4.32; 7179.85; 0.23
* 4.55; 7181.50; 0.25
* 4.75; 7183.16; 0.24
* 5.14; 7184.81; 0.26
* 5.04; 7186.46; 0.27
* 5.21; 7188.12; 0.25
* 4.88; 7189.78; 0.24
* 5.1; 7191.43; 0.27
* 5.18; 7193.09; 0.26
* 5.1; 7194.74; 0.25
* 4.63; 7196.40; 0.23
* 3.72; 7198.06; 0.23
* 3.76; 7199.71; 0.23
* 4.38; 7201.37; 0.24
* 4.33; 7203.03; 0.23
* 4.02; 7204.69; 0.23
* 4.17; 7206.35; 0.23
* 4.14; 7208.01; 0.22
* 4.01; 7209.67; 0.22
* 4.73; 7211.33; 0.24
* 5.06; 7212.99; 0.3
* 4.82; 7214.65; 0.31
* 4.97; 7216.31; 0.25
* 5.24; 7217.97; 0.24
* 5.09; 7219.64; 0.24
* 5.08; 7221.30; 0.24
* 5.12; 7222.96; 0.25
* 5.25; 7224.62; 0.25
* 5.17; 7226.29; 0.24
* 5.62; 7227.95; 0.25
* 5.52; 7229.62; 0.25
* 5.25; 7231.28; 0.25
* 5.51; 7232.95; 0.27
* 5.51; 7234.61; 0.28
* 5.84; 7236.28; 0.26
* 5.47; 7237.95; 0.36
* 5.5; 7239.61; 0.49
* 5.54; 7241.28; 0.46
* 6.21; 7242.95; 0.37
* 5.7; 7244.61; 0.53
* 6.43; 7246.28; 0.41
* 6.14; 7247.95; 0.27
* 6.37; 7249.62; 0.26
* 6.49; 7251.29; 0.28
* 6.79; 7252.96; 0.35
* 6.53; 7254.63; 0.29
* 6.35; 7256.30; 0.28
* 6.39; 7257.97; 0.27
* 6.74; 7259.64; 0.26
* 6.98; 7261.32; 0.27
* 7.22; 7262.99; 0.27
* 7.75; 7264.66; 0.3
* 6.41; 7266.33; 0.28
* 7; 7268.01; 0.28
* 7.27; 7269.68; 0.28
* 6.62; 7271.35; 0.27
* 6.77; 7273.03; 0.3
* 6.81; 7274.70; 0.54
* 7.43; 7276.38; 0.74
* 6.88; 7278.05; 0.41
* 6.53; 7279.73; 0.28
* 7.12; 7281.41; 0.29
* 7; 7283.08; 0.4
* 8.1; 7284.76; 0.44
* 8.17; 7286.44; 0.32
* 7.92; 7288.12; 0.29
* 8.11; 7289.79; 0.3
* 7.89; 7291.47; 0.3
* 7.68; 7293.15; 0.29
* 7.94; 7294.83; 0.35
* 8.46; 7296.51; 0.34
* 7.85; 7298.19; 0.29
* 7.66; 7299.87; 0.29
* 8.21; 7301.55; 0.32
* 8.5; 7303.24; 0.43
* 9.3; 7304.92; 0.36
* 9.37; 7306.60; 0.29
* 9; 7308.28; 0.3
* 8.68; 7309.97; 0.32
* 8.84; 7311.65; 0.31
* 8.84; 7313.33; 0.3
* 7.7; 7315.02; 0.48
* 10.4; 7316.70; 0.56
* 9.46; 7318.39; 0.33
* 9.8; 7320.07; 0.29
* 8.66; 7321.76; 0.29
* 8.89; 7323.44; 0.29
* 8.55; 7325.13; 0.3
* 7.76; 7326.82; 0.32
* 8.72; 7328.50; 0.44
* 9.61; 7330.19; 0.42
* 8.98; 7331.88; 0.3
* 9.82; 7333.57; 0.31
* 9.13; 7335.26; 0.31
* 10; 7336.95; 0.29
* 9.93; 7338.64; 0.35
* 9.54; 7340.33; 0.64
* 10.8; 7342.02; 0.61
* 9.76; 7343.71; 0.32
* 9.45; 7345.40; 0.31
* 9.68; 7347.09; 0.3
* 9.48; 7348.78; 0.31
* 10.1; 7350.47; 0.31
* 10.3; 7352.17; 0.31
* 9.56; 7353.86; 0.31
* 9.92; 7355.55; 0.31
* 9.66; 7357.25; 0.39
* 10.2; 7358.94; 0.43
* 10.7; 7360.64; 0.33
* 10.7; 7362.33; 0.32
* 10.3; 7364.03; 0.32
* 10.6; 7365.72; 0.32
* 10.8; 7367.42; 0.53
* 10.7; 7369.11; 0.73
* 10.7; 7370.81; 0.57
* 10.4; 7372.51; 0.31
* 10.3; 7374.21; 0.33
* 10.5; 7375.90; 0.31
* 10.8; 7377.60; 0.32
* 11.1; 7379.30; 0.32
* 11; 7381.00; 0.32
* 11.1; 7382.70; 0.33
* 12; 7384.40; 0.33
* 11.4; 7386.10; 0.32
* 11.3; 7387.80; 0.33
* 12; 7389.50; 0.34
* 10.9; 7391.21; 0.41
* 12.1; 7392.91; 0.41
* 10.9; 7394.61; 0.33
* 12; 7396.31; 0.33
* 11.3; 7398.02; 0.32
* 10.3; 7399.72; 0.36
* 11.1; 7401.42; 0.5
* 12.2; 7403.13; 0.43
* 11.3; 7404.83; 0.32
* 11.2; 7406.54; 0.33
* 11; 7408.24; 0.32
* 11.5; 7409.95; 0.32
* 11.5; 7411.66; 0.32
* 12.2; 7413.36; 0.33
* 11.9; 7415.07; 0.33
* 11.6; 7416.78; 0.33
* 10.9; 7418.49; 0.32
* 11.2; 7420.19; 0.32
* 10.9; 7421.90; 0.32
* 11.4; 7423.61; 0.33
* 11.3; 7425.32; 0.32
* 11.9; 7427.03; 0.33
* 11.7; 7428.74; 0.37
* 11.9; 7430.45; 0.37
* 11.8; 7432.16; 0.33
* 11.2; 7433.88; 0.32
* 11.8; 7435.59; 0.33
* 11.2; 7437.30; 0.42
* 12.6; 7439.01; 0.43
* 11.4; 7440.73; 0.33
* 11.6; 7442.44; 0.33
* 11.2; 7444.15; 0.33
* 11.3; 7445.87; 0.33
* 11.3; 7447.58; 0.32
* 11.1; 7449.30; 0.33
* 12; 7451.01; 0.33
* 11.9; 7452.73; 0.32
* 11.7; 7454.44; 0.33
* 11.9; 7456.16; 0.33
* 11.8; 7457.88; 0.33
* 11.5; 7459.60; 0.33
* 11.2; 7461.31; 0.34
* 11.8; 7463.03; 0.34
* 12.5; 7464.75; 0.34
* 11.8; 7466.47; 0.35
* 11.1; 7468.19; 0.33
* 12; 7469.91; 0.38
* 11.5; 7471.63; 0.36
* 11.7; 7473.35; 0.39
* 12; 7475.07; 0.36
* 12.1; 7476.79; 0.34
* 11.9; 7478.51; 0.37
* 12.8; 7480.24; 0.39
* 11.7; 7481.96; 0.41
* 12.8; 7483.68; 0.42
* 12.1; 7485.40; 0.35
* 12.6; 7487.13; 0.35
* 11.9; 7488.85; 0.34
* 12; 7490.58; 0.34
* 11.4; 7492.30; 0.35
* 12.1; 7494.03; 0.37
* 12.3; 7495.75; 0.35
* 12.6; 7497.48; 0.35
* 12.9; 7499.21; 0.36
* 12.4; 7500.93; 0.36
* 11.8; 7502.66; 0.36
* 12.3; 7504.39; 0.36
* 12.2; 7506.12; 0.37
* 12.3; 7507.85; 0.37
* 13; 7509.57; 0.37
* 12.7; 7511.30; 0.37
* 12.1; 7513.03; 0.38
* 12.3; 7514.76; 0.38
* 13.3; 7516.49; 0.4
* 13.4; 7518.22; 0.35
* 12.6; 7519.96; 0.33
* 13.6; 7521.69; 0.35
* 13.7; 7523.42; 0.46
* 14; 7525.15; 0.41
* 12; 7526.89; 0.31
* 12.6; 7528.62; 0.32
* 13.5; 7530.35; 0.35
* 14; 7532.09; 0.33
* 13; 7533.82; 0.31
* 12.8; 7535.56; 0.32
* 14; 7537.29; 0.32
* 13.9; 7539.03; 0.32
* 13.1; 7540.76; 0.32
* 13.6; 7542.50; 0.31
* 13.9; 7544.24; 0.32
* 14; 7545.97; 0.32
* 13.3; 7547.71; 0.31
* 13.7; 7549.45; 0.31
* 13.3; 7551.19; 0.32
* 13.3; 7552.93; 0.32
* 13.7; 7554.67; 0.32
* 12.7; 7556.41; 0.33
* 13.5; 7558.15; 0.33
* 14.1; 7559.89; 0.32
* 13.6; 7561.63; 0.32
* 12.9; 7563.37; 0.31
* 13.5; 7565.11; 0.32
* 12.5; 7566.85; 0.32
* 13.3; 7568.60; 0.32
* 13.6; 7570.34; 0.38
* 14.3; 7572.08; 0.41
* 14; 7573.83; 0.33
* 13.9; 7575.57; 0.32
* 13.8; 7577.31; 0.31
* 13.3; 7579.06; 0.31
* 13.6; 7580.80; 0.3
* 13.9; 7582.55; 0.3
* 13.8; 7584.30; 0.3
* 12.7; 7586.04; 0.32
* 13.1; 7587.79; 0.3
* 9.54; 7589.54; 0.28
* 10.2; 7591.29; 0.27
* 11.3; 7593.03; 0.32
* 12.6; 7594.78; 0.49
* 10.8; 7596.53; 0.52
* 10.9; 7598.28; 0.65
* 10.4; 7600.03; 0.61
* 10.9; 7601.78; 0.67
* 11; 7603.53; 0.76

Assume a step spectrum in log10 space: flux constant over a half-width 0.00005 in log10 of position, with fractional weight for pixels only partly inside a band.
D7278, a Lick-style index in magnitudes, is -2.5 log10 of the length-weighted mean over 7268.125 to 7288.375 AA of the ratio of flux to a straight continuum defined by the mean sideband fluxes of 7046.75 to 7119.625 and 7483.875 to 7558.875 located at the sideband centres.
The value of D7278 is 0.20 mag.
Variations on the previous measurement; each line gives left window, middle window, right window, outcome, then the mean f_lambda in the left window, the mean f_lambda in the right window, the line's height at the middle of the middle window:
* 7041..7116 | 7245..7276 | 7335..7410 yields 0.28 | 5.45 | 10.7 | 8.68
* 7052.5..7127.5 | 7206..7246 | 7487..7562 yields 0.37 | 4.75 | 13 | 7.32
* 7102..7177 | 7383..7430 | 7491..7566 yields -0.13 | 3.83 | 13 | 10.2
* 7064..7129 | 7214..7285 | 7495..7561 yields 0.23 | 4.64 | 13.1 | 7.64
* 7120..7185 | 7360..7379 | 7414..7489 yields -0.12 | 3.72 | 11.7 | 9.52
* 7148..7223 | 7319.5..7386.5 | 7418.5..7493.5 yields -0.13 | 4.36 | 11.7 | 8.92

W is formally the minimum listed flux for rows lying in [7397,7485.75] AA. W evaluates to 10.3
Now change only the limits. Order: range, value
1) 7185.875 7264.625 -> 3.72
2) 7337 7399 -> 9.45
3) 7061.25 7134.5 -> 2.47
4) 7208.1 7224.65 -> 4.01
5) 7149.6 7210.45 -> 3.19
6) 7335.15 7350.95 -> 9.13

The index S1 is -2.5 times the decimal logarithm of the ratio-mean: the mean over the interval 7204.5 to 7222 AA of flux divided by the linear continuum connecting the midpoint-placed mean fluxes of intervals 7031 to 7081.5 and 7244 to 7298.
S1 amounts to 0.43 mag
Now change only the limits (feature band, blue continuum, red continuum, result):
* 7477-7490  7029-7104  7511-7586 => 0.01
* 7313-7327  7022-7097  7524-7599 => 0.10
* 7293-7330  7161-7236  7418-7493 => -0.12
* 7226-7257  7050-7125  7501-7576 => 0.30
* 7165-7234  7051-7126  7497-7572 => 0.43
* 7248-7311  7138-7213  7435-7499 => -0.09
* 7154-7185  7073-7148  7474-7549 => 0.32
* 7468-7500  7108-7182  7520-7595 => -0.05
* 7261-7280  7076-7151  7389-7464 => 0.12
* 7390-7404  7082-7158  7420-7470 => -0.09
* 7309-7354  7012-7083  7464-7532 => 0.11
